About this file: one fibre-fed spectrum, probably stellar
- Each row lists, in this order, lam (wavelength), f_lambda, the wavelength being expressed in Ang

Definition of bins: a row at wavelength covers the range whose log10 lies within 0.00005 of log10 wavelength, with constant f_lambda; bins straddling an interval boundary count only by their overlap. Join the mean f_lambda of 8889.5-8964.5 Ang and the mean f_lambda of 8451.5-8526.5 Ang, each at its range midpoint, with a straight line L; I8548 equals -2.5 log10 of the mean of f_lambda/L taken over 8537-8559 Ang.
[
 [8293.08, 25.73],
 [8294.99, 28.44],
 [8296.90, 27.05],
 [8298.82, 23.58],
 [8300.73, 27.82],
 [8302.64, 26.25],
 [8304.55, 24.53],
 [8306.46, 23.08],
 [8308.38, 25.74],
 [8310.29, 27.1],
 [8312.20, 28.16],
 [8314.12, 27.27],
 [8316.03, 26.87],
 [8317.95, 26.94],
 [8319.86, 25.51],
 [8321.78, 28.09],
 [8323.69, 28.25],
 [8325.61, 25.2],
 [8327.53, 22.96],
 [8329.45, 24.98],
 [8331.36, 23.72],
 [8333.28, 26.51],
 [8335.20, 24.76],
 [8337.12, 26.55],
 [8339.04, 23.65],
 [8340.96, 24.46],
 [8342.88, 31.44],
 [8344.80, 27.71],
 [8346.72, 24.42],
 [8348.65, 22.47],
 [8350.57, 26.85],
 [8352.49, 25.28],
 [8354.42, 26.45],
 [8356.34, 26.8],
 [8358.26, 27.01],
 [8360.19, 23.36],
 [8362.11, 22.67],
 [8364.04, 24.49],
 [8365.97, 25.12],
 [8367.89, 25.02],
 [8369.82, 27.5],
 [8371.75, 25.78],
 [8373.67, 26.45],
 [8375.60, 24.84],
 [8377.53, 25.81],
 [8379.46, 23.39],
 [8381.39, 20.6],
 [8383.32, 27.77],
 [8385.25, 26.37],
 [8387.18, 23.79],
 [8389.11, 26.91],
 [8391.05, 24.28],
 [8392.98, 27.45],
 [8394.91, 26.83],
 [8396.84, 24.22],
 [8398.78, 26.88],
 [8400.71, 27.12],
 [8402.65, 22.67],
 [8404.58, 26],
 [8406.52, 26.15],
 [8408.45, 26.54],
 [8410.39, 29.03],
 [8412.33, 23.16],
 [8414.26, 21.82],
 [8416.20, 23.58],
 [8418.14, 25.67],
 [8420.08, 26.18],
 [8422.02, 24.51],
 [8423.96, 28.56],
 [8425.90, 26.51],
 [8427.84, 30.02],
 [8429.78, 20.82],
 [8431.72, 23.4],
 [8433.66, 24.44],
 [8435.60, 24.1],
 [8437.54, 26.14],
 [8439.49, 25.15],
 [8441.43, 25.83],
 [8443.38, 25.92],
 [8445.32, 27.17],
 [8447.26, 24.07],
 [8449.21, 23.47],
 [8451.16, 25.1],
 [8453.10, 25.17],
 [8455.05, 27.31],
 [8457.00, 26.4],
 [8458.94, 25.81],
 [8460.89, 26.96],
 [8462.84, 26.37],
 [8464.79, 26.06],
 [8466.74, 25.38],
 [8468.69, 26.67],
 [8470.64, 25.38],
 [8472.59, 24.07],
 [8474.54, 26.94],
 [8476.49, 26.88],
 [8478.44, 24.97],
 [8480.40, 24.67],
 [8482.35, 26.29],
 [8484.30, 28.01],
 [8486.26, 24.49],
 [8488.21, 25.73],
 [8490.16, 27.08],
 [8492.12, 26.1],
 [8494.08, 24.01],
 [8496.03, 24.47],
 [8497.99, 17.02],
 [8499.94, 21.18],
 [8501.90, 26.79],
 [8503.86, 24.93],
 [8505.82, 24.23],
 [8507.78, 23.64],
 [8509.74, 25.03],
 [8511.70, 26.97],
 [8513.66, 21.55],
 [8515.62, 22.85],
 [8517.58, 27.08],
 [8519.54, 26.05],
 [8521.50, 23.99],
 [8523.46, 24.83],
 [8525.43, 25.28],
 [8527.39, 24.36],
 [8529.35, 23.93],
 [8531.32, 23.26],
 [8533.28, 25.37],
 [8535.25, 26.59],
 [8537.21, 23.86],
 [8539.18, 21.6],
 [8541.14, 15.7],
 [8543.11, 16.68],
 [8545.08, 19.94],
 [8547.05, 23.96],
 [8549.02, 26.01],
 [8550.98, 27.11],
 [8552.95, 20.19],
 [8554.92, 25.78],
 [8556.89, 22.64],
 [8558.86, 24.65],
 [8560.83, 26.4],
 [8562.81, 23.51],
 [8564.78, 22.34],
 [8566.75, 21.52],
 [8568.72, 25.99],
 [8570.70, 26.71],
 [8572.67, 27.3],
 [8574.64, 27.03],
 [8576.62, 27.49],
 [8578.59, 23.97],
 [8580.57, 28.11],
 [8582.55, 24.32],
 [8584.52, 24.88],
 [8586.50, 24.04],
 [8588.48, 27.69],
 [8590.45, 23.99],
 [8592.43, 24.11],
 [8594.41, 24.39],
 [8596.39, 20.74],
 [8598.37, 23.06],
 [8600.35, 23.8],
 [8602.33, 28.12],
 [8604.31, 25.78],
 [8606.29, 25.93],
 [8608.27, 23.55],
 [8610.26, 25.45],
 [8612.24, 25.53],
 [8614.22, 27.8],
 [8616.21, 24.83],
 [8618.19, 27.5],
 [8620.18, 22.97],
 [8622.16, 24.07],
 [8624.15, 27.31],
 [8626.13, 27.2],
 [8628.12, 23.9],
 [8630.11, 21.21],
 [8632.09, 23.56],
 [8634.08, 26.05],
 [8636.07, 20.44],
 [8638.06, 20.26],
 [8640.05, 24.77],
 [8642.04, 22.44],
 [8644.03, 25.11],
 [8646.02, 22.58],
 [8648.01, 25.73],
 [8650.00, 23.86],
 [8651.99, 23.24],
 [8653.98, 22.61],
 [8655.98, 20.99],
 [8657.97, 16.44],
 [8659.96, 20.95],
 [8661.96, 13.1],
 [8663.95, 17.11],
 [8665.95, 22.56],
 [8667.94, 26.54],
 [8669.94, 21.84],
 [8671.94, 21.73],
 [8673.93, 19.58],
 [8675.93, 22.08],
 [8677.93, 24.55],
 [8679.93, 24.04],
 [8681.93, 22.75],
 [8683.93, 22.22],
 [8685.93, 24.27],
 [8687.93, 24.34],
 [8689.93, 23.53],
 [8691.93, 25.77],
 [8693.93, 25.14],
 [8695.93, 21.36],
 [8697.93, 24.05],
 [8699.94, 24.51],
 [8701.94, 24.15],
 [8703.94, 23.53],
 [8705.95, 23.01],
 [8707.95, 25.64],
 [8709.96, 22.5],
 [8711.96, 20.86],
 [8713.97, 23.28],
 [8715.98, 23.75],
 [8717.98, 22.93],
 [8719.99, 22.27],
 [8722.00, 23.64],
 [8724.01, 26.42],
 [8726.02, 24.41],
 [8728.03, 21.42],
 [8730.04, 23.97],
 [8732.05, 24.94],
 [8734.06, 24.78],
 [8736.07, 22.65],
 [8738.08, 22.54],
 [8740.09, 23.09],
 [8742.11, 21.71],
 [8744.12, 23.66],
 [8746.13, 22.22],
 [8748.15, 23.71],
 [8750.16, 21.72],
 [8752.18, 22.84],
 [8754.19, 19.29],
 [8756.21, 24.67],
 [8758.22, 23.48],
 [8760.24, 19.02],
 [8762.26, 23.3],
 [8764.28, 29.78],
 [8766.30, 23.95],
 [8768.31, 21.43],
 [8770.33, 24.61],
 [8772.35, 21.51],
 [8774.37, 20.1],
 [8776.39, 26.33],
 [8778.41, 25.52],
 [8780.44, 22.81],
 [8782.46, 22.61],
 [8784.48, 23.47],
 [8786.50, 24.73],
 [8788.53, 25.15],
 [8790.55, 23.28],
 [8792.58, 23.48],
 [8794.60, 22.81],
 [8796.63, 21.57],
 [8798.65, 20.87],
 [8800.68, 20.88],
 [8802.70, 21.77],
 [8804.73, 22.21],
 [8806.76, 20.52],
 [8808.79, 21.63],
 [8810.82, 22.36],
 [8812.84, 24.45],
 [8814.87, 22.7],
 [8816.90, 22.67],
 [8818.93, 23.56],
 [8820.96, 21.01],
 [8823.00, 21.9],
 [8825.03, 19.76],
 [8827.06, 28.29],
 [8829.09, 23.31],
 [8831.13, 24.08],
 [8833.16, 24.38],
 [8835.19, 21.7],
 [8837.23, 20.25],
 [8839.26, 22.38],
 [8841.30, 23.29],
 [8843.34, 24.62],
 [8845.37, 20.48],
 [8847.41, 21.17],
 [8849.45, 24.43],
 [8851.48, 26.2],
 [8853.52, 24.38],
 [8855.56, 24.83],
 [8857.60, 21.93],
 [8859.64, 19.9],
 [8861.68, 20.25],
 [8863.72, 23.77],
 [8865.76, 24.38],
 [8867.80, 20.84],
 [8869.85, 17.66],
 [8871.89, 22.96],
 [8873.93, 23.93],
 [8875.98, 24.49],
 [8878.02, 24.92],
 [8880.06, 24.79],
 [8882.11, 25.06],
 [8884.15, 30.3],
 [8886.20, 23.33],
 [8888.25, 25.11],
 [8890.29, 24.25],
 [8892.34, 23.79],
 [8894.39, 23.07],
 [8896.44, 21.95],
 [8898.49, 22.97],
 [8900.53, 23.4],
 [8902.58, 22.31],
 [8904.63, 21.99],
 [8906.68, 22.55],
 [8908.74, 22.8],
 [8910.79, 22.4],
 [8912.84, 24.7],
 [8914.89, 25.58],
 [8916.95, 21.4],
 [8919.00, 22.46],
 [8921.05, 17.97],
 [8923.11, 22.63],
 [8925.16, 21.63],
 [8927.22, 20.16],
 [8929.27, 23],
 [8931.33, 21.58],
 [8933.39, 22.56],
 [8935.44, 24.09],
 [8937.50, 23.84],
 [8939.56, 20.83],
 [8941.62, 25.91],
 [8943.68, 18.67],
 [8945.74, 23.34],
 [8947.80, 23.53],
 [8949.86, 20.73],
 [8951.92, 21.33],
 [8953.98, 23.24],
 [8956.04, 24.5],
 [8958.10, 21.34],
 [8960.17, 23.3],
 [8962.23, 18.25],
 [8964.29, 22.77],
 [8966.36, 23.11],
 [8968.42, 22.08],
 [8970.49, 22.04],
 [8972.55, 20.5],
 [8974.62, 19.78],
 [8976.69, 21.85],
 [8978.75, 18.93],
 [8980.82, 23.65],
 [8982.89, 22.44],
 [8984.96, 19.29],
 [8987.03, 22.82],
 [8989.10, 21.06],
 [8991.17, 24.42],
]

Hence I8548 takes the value 0.12 mag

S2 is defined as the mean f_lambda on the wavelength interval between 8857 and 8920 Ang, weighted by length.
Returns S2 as 23.2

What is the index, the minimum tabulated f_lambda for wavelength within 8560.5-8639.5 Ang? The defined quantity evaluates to 20.26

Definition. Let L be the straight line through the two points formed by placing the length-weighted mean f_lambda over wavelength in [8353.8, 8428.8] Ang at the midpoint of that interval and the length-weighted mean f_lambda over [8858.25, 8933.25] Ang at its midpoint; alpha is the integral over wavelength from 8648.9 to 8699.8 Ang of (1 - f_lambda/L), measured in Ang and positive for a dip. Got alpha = 3.9 Ang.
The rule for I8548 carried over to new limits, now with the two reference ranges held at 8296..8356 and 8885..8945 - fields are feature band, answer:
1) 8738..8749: 0.037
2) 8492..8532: 0.034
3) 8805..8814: 0.048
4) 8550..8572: 0.015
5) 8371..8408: 0.005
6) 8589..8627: -0.032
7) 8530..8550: 0.112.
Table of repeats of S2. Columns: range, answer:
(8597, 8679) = 23.3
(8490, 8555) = 23.7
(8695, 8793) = 23.3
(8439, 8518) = 25.2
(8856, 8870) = 21.6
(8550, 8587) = 25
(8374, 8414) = 25.4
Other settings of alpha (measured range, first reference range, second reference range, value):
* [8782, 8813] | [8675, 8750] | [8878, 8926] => 1.15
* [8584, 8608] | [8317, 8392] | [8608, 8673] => -1.21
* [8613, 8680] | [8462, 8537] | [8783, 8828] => 2.71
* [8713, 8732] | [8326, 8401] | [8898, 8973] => -0.12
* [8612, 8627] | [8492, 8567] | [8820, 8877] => -1.63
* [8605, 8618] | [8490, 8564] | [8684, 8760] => -1.14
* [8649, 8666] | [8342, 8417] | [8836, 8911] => 2.97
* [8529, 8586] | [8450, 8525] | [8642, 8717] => 0.51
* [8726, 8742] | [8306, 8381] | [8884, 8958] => 0.27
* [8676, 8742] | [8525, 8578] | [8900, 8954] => -0.96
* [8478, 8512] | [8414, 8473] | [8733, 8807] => 0.50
